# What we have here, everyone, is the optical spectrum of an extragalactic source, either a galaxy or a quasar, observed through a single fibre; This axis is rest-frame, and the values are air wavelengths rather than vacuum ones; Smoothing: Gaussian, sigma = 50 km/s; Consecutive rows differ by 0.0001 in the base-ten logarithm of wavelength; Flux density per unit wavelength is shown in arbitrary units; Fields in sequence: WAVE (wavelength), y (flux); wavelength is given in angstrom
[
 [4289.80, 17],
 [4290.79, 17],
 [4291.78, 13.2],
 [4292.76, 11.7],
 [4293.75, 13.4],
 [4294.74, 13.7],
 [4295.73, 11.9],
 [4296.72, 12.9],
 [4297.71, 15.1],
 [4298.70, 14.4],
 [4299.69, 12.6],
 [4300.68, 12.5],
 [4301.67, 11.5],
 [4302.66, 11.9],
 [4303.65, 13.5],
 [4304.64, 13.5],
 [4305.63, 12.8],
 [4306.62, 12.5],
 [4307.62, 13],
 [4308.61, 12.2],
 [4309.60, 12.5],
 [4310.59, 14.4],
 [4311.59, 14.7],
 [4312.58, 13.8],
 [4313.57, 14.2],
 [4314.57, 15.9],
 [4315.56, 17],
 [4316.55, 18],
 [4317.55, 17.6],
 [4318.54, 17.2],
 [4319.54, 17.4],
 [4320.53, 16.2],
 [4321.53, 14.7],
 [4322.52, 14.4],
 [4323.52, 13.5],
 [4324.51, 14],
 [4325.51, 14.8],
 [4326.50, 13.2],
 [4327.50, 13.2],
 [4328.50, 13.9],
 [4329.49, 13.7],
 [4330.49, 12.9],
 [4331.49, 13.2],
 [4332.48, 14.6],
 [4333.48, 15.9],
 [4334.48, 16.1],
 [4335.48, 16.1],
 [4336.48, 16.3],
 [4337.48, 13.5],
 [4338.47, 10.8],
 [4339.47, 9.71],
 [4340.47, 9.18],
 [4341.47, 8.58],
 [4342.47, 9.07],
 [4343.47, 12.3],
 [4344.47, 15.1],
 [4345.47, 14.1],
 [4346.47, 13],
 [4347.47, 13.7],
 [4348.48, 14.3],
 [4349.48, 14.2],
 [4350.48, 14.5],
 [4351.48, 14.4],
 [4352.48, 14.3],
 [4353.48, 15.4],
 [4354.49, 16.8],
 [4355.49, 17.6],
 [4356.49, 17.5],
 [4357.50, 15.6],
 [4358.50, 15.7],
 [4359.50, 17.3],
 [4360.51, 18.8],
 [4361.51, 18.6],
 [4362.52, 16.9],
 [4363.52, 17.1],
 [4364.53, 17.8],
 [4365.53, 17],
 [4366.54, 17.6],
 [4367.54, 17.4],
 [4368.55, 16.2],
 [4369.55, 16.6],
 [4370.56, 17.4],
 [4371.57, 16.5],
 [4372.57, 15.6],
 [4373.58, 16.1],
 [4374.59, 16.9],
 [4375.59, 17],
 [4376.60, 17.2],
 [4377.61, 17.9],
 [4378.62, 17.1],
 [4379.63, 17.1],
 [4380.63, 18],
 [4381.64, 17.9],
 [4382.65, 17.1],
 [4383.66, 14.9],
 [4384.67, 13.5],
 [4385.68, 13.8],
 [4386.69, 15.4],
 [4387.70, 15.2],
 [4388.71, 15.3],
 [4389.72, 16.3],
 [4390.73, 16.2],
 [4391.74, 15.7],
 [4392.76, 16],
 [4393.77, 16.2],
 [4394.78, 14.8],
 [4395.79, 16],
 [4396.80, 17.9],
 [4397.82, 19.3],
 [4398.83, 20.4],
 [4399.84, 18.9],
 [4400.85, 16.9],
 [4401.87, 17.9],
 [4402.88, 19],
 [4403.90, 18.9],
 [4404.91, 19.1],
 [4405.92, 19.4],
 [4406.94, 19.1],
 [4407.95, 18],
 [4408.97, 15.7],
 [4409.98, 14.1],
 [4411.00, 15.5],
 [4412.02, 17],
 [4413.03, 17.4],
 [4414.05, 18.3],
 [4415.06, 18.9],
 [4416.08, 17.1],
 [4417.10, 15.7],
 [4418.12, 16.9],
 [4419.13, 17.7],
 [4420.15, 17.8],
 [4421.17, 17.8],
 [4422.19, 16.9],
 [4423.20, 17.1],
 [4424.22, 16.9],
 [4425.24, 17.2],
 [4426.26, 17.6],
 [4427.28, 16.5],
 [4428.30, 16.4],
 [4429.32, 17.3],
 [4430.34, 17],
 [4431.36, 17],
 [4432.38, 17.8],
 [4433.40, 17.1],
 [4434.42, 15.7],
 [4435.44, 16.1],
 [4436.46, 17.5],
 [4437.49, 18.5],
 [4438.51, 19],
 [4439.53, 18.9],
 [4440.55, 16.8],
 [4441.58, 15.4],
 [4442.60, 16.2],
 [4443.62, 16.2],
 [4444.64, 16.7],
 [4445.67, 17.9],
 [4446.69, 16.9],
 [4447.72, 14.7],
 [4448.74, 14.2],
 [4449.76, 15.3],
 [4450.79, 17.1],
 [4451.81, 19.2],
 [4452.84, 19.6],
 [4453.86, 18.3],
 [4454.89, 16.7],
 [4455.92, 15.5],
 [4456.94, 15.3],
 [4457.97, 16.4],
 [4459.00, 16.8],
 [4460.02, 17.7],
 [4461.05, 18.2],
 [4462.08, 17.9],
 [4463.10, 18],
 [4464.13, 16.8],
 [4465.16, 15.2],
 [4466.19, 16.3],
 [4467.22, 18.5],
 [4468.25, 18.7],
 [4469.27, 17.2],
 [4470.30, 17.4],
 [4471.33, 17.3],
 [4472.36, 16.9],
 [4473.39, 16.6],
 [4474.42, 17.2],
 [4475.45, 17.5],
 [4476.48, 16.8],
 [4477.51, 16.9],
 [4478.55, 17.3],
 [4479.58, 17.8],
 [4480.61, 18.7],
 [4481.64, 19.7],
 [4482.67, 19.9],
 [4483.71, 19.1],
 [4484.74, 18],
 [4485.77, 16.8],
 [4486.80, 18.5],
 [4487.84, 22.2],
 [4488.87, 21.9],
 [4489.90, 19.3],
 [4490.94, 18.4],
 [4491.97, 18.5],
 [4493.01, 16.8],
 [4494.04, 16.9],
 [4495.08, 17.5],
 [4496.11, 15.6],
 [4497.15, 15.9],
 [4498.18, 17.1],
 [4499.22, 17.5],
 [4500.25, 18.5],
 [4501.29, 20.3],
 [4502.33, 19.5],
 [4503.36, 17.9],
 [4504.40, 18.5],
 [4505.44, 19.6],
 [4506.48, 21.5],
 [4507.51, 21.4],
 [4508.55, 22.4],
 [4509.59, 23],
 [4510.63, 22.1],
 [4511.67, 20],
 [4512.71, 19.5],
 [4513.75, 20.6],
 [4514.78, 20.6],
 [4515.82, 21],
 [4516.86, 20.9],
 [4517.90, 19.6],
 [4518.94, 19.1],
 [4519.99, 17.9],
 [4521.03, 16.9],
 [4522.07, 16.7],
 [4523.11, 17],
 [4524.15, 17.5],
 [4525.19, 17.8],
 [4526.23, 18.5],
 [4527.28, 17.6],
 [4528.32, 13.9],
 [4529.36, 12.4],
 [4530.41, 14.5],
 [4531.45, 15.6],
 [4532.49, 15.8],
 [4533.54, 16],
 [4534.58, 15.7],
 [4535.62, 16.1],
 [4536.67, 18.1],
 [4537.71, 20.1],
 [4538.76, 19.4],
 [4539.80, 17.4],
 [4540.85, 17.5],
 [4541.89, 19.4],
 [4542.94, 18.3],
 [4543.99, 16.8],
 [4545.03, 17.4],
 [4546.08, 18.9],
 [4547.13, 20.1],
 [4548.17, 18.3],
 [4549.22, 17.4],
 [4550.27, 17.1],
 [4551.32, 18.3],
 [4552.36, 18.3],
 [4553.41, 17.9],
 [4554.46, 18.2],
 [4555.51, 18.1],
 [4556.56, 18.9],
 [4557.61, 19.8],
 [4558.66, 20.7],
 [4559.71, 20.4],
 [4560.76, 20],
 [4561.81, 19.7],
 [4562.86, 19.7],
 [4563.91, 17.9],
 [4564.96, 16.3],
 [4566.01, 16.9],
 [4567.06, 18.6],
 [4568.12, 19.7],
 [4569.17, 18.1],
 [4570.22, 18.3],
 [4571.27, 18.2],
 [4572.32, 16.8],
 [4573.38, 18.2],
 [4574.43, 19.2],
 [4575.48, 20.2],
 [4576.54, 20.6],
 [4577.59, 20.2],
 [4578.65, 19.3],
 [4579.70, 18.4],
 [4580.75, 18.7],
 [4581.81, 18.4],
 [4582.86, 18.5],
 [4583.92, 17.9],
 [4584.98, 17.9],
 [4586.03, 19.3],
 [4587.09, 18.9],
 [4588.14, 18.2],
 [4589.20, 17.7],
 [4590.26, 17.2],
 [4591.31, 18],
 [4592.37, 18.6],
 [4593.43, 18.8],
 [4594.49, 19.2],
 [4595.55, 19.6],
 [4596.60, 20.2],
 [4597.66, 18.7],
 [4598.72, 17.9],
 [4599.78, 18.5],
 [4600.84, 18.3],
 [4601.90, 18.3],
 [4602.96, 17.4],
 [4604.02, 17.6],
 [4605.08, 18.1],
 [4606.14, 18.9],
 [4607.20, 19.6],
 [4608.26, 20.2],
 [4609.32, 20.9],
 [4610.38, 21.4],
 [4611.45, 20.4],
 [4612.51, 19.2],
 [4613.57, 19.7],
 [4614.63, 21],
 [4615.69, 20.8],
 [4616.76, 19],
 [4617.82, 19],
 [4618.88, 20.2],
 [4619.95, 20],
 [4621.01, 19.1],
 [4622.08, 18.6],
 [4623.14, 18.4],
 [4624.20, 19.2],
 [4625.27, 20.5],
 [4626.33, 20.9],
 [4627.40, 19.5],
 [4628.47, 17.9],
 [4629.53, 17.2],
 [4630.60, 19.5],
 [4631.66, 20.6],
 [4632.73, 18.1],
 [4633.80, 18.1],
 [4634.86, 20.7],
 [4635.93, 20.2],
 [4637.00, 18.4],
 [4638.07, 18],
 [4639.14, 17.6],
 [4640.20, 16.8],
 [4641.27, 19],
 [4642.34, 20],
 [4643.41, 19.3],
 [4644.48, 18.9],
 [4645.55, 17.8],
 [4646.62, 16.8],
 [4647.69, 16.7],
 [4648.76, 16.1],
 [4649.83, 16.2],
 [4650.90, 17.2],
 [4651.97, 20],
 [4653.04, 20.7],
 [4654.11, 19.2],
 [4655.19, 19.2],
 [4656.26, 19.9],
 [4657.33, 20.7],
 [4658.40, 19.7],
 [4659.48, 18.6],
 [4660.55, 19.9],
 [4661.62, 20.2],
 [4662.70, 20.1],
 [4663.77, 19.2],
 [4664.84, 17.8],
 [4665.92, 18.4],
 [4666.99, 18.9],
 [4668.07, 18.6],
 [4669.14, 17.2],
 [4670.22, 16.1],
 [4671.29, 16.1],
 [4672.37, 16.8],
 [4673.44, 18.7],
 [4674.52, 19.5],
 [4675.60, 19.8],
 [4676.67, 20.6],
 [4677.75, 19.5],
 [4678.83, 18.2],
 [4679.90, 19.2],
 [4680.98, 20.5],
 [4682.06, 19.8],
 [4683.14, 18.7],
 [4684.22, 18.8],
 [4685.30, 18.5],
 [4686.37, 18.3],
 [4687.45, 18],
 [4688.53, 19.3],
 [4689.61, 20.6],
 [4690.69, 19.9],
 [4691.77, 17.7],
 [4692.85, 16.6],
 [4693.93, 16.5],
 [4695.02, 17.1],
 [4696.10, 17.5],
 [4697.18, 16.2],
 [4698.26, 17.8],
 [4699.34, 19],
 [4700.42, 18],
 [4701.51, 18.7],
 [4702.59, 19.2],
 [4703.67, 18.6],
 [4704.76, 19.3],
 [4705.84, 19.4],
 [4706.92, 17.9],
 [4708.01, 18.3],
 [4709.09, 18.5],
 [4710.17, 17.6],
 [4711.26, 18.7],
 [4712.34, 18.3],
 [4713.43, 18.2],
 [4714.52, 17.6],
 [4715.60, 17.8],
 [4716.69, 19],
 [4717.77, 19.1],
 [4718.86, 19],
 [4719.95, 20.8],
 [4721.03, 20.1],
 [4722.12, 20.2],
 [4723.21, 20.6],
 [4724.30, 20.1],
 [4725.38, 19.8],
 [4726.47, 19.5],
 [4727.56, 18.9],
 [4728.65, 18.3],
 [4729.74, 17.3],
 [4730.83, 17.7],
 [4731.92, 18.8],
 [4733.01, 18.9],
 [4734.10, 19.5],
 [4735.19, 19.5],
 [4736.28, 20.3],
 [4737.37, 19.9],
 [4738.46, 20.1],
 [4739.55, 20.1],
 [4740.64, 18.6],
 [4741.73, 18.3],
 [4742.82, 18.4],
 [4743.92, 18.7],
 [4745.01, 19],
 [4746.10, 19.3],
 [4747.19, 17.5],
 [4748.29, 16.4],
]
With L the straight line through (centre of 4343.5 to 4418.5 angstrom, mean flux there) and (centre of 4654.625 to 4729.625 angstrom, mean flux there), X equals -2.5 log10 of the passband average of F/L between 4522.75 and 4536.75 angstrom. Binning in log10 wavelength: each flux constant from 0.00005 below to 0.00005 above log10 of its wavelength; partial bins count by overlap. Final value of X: 0.10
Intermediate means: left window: 16.6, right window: 18.8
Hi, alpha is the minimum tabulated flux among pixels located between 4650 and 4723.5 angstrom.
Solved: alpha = 16.1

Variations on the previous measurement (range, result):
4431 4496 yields 14.2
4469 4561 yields 12.4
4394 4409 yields 14.8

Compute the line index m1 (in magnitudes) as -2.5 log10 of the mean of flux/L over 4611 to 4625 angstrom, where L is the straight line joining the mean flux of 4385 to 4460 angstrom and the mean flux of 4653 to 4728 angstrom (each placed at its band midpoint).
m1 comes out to -0.07 mag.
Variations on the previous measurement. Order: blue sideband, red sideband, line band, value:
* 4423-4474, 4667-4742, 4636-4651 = 0.027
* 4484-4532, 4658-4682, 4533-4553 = 0.040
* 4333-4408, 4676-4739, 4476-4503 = -0.079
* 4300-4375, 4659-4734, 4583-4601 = -0.060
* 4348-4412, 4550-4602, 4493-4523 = -0.067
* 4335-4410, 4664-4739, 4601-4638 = -0.077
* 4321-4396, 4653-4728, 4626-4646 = -0.037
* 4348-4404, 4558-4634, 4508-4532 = -0.018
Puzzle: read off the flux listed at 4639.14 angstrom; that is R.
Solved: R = 17.6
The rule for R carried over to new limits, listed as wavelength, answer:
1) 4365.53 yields 17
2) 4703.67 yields 18.6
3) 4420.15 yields 17.8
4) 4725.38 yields 19.8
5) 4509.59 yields 23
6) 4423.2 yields 17.1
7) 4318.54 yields 17.2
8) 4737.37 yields 19.9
